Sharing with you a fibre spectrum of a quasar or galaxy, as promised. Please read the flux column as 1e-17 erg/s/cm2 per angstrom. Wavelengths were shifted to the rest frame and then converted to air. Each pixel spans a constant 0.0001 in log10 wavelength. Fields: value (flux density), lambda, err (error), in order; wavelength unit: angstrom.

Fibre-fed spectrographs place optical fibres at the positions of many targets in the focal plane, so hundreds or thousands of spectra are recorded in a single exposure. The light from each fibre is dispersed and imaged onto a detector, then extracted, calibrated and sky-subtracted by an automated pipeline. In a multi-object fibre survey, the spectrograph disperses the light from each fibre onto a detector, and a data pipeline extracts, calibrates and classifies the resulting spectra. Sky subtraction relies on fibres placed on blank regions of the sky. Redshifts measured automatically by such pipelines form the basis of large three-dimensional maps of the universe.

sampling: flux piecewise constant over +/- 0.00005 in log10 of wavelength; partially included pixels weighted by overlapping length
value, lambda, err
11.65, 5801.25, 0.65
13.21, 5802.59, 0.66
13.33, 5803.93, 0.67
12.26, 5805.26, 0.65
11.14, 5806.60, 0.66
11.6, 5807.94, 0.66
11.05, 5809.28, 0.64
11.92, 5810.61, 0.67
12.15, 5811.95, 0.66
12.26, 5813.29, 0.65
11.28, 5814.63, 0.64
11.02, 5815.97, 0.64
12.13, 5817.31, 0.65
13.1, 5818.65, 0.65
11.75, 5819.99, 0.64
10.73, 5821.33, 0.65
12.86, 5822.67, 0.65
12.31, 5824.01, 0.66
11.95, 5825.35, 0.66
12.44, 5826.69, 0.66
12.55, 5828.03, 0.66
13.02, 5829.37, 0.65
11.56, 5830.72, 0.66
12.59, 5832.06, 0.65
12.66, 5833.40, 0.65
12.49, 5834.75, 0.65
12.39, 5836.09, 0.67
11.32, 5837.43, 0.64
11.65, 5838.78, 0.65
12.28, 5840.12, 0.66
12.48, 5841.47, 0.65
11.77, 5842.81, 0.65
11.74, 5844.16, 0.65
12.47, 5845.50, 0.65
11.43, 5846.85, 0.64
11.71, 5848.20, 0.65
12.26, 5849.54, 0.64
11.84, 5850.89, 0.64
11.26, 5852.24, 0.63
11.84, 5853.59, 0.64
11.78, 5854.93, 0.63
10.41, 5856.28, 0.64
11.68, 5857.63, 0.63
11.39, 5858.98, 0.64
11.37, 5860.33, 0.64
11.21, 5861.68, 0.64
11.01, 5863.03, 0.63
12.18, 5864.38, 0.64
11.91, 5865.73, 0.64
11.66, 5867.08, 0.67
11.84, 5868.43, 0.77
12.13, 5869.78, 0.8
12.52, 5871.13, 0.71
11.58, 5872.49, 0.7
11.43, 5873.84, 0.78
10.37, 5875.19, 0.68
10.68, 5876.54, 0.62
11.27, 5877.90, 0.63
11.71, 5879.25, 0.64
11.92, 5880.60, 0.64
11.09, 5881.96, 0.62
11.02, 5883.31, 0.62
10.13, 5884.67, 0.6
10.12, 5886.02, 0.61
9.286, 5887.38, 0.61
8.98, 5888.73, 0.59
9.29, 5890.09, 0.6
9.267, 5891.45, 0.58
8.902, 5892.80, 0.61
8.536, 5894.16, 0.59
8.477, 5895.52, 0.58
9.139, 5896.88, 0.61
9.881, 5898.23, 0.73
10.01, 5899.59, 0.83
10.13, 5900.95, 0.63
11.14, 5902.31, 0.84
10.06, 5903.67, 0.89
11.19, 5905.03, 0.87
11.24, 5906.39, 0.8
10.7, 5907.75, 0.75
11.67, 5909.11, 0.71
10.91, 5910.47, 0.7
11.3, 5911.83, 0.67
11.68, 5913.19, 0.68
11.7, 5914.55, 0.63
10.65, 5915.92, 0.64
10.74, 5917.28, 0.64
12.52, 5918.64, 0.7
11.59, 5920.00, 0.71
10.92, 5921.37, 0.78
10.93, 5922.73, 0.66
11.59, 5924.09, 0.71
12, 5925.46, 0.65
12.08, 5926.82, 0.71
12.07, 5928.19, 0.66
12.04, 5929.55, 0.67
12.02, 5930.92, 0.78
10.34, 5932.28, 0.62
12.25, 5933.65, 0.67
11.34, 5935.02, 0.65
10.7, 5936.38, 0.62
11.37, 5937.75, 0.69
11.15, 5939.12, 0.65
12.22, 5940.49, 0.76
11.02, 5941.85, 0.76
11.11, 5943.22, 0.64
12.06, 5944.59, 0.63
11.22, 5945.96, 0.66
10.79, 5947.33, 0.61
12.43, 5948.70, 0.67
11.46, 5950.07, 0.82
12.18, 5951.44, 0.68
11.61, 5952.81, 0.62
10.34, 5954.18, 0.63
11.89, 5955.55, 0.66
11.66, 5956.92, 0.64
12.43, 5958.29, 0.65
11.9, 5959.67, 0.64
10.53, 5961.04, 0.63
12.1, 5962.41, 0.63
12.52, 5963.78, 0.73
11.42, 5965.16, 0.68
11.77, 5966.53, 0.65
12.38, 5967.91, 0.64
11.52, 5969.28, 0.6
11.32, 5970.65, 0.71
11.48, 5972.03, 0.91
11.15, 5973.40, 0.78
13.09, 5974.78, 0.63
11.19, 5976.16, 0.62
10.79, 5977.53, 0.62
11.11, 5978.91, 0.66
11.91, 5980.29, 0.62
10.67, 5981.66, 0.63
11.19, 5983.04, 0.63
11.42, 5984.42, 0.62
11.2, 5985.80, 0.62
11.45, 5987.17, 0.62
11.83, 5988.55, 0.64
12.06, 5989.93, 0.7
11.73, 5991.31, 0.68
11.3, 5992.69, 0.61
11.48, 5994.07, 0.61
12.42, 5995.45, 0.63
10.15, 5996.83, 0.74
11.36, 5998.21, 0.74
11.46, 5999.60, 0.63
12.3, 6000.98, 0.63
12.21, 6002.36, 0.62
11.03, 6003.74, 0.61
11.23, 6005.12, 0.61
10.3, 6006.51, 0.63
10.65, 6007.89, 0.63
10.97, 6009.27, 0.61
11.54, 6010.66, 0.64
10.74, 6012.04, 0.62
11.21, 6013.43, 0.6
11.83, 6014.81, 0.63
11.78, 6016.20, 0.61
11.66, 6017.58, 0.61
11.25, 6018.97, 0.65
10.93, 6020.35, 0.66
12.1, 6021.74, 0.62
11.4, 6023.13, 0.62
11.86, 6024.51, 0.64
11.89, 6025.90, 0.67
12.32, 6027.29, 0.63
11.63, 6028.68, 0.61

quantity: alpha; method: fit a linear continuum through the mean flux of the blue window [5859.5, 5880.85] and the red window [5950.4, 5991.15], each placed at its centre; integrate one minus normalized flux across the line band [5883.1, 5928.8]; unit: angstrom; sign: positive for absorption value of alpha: 3.9 angstrom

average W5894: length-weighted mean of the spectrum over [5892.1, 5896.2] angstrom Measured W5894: 8.64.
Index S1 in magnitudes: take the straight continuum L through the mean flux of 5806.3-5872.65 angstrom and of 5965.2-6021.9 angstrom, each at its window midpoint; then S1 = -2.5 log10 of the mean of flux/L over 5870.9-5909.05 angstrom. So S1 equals 0.14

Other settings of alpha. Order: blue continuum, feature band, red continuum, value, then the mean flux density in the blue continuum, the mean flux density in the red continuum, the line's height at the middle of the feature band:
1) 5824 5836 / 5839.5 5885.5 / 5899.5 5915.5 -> 1.0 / 12.4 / 11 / 11.8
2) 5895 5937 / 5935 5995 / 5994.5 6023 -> -1.7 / 11.1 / 11.4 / 11.2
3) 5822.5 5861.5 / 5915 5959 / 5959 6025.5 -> 0.5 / 12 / 11.5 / 11.7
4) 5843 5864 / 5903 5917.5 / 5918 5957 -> 0.6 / 11.6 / 11.5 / 11.6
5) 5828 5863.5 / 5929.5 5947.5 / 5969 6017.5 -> 0.3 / 11.8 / 11.4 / 11.6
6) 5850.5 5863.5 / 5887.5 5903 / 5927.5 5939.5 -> 2.7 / 11.4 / 11.5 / 11.4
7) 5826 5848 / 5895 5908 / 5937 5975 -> 1.8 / 12.2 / 11.6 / 11.9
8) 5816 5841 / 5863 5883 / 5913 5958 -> 0.6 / 12.2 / 11.5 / 11.9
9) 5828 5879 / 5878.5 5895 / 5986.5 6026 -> 2.4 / 11.8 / 11.4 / 11.7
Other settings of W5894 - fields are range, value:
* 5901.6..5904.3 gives 10.6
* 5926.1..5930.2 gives 12.1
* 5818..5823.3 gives 12.1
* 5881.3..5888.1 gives 10.3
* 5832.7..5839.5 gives 12.1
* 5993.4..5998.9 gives 11.4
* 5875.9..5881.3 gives 11.4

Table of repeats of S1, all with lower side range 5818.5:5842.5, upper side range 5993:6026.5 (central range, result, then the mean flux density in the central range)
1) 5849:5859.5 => 0.051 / 11.5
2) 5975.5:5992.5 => 0.013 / 11.4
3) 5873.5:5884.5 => 0.081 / 11.1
